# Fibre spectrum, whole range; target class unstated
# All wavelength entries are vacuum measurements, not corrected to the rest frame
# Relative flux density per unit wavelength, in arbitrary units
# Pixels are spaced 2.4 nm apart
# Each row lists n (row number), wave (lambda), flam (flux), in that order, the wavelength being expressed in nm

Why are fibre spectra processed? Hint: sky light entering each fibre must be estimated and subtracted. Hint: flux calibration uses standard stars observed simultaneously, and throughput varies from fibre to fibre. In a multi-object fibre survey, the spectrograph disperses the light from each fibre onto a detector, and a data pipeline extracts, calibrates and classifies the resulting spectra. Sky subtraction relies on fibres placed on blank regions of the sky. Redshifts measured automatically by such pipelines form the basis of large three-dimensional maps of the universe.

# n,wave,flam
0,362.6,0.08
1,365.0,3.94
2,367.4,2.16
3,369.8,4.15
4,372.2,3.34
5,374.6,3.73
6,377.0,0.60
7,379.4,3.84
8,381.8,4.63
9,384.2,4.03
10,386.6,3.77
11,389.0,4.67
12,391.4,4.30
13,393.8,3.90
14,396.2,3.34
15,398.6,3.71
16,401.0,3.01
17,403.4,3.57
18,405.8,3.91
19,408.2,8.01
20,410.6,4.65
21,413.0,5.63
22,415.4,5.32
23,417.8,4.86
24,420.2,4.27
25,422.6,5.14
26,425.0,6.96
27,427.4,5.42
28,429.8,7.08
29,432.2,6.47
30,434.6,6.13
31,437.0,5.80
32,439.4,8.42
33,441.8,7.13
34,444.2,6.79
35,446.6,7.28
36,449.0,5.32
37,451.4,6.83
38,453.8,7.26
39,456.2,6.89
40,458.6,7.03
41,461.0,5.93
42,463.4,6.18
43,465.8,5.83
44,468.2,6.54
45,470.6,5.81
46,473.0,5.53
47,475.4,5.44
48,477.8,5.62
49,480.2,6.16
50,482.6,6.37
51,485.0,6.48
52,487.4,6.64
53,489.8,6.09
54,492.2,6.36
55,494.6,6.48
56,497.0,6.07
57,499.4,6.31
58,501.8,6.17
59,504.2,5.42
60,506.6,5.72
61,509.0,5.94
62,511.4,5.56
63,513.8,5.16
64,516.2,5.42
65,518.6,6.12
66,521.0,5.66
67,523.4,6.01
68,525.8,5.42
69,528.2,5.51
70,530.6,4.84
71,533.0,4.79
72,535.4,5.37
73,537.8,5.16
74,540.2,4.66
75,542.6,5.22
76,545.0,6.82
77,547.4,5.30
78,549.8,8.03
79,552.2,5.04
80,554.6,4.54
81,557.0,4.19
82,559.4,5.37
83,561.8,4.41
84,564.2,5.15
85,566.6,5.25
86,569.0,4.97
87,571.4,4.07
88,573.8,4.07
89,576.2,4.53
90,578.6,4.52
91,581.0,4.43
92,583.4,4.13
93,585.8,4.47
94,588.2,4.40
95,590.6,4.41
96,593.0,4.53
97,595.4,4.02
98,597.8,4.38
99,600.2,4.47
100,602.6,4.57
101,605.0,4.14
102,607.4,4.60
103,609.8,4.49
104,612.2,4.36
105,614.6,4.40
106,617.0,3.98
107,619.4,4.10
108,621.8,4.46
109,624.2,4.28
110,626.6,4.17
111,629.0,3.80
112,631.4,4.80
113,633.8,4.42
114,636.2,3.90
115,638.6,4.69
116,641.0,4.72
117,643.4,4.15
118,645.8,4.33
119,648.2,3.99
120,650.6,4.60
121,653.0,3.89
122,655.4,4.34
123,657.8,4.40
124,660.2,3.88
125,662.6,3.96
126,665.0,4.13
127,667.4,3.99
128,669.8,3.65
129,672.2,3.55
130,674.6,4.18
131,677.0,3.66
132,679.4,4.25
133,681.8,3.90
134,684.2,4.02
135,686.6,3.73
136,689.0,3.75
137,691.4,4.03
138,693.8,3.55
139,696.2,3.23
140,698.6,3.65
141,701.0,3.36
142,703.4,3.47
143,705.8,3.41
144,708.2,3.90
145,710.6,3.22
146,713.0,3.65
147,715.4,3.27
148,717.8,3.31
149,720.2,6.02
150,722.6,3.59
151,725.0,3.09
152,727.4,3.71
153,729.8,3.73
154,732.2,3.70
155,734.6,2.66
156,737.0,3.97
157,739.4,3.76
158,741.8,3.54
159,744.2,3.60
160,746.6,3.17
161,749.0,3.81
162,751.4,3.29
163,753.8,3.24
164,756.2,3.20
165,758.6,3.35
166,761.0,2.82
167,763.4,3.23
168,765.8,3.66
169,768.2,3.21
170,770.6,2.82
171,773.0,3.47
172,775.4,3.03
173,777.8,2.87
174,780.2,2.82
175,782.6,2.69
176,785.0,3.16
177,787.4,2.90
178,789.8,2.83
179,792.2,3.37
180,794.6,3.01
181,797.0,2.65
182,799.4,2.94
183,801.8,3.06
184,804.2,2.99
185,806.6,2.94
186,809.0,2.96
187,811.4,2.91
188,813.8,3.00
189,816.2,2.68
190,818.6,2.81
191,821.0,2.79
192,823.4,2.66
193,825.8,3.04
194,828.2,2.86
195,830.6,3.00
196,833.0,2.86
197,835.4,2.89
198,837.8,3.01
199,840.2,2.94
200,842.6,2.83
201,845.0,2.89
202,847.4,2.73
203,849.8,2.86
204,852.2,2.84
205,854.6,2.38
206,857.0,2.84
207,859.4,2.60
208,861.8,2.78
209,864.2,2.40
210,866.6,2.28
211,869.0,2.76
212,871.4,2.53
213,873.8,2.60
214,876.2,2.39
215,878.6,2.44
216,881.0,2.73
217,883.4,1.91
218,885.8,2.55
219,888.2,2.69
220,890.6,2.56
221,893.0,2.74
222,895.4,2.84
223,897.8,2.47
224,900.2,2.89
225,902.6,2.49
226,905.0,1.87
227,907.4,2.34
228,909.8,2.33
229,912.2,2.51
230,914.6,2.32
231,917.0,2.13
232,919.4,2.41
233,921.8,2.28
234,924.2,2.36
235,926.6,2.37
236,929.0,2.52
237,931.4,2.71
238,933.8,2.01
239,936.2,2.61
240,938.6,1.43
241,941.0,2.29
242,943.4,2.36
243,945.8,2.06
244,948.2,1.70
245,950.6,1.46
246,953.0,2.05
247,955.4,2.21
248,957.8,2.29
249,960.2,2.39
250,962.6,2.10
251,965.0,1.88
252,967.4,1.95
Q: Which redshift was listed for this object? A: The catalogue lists 0.10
